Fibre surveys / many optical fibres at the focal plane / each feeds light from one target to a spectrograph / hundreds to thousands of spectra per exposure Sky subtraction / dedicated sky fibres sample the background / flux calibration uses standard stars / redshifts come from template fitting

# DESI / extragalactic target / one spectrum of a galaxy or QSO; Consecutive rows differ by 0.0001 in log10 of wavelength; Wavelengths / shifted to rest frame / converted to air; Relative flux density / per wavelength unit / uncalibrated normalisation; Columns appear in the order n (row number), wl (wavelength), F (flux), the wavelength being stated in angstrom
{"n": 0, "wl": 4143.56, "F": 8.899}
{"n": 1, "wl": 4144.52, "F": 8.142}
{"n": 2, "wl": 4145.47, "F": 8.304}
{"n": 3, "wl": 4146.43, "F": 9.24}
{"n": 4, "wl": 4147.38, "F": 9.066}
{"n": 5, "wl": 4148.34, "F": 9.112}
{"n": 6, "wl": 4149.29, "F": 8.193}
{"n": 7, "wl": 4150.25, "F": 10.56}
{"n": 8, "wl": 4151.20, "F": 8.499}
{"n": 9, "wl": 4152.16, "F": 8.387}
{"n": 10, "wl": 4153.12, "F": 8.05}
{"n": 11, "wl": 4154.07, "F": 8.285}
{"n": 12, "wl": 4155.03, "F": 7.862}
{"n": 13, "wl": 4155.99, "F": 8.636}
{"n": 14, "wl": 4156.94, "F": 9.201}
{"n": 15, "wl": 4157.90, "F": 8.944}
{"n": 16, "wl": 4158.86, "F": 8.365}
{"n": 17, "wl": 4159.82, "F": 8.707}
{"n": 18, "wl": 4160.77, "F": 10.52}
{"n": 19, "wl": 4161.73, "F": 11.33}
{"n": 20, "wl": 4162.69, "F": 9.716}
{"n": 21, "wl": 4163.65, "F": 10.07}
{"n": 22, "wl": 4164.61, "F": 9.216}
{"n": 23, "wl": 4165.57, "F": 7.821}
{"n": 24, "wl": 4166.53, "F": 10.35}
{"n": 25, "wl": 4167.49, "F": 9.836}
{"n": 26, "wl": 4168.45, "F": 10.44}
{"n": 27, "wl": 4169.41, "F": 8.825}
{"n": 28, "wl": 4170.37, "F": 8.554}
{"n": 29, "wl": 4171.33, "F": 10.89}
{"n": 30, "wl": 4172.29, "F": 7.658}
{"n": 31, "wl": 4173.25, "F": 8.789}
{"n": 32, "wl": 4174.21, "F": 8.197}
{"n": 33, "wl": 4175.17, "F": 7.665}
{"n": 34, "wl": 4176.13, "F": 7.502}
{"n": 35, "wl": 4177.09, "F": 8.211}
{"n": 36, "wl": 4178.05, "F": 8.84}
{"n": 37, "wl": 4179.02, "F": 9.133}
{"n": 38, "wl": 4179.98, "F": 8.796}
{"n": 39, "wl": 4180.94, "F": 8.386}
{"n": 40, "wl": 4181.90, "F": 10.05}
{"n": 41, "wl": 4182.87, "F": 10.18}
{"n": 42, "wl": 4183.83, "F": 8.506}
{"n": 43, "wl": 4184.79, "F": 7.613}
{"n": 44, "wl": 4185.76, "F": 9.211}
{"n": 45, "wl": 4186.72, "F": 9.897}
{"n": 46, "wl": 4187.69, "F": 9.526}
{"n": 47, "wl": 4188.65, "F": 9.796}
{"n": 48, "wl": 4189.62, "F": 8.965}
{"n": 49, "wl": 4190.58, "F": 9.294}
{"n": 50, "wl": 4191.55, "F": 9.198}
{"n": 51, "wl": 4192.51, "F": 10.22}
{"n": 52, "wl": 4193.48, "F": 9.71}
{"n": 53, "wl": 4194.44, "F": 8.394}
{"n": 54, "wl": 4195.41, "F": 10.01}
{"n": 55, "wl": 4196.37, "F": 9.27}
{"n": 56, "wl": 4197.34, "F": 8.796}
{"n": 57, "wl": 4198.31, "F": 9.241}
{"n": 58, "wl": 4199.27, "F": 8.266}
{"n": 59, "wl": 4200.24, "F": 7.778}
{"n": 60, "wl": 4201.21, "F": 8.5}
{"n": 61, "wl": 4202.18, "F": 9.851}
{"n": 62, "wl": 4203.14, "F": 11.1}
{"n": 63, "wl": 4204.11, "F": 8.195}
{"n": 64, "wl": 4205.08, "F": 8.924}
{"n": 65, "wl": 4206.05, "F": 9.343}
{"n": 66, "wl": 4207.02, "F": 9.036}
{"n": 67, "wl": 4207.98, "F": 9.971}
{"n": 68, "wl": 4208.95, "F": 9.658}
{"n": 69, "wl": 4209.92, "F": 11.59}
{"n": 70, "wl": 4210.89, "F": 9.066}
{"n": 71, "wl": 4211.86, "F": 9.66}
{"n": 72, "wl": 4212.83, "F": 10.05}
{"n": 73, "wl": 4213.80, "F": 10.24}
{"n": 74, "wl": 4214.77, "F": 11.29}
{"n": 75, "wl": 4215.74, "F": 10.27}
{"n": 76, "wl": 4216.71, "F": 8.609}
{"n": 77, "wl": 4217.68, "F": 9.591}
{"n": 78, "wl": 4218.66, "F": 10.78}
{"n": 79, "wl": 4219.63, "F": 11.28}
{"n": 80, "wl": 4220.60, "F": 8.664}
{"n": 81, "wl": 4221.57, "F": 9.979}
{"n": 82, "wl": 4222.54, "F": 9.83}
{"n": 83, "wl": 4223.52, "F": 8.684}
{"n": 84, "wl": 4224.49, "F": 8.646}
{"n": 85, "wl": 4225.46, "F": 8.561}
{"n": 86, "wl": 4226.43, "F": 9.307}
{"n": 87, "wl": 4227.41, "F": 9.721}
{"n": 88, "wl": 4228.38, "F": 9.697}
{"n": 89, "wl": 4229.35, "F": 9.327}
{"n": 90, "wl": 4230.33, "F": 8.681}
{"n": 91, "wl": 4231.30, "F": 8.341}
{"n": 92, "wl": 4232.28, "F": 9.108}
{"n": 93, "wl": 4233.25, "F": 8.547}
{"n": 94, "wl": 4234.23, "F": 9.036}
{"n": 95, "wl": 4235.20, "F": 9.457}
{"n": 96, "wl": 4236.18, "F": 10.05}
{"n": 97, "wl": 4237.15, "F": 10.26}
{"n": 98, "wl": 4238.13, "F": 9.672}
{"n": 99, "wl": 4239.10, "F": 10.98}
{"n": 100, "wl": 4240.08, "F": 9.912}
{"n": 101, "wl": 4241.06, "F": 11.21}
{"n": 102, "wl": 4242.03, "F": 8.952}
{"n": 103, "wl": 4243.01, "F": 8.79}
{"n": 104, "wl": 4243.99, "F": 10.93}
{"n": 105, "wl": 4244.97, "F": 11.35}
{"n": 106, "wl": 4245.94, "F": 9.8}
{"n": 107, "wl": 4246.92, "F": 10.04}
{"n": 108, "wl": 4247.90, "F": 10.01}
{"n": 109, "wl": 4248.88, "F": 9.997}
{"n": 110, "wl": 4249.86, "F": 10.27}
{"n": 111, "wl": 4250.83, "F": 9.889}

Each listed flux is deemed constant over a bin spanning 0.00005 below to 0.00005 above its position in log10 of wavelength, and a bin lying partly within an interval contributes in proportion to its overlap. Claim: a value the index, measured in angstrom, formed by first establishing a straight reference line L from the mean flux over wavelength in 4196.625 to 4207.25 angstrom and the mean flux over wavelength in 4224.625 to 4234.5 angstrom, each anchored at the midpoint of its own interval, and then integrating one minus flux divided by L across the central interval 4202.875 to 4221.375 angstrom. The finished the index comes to -1.7 angstrom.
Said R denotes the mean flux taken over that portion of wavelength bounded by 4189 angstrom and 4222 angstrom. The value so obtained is 9.55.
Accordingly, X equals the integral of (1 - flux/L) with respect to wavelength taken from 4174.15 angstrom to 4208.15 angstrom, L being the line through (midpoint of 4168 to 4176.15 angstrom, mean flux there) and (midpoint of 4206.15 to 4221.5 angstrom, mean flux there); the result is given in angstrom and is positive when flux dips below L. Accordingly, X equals 1.03 angstrom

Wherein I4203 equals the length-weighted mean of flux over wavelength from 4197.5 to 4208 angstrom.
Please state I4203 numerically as 9.07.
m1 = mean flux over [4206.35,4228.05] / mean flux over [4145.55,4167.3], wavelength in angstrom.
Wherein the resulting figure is 1.07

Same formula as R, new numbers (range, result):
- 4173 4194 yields 8.99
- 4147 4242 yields 9.3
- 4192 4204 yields 9.23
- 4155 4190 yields 9.1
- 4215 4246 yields 9.64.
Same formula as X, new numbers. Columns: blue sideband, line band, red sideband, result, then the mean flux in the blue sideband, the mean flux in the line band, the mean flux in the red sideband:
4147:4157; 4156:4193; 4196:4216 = -0.53 angstrom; 8.69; 9.16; 9.52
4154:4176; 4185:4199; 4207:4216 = 0.53 angstrom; 9.11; 9.34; 10.1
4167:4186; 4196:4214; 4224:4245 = -0.38 angstrom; 8.86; 9.38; 9.53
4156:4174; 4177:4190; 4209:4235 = 0.44 angstrom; 9.36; 9.1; 9.56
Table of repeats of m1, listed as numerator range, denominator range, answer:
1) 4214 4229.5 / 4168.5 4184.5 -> 1.10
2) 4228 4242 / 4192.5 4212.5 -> 1.02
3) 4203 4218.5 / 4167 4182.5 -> 1.10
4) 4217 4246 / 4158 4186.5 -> 1.06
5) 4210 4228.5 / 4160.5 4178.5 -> 1.06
